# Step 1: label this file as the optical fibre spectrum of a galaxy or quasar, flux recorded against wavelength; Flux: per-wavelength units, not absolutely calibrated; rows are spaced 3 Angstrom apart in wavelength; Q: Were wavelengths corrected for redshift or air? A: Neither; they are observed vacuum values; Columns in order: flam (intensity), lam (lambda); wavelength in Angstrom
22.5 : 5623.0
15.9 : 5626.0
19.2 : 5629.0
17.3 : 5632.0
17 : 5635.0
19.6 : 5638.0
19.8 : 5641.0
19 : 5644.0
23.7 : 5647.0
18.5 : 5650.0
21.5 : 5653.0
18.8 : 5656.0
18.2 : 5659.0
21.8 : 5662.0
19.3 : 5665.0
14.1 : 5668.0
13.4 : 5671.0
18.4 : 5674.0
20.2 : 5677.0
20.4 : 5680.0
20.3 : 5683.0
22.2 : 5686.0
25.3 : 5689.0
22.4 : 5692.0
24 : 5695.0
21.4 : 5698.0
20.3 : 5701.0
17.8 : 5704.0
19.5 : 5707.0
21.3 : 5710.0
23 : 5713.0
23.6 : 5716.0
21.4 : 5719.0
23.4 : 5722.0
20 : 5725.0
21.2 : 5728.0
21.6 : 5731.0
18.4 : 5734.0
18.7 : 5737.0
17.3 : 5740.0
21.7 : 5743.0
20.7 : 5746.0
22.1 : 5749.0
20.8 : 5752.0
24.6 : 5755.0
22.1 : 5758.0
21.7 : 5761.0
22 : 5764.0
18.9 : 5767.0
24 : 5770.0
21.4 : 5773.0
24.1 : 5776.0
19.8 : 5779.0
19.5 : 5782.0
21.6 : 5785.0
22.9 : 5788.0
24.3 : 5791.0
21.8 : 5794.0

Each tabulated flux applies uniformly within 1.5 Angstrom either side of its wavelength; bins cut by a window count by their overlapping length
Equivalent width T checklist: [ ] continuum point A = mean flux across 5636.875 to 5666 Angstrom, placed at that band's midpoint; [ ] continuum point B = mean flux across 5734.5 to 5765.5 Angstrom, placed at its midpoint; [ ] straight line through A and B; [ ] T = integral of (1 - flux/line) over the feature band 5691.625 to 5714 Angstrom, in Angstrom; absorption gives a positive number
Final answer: -0.6 Angstrom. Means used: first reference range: 20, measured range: 21.1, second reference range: 21.1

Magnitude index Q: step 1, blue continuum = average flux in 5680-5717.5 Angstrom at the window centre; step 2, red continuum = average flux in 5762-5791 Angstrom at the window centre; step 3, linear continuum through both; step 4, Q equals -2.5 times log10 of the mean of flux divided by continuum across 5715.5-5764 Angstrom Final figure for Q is 0.03 mag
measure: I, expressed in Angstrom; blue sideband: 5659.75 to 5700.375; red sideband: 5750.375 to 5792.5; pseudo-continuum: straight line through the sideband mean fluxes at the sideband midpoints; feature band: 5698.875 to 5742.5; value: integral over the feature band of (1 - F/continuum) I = 0.9 Angstrom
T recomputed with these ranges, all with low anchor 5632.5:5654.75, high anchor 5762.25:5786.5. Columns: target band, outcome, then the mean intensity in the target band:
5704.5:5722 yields -0.9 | 21.7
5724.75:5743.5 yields 1.0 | 19.7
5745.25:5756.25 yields -0.5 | 22.1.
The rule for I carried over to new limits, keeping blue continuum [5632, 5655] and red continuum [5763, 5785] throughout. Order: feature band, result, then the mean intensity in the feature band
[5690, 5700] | -1.11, 22.6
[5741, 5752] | -0.10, 21.2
